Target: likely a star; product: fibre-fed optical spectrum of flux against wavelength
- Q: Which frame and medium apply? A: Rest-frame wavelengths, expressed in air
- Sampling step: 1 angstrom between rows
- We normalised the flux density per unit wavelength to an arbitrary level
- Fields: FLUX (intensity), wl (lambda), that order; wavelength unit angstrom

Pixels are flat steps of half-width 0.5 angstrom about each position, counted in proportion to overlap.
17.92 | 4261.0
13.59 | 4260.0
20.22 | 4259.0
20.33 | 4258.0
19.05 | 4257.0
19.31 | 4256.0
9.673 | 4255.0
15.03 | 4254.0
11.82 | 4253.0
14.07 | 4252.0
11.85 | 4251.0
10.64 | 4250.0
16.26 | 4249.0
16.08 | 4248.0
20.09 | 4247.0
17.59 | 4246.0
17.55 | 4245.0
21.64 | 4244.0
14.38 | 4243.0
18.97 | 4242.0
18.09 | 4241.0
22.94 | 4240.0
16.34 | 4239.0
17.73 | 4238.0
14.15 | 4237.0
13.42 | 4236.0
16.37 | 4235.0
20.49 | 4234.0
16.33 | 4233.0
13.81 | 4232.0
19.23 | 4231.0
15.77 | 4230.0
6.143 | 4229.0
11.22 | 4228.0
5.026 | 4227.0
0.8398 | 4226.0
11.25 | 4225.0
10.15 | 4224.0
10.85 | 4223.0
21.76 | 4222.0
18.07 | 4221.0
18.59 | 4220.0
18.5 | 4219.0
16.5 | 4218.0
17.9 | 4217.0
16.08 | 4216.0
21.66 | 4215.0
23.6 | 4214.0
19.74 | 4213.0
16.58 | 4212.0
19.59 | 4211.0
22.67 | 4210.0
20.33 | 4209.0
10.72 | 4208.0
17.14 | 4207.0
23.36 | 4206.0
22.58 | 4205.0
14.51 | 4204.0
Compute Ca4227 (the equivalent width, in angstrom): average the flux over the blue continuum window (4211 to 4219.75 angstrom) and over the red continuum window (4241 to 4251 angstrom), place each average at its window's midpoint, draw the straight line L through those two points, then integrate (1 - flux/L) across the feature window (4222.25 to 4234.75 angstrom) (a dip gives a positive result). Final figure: 4.1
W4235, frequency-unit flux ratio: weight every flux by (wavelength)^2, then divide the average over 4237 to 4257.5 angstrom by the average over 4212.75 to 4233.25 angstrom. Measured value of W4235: 1.1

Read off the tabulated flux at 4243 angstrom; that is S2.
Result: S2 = 14.38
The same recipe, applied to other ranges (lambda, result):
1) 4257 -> 19.05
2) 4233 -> 16.33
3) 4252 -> 14.07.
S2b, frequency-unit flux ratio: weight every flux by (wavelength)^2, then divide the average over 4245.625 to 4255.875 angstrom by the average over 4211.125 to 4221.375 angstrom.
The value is 0.8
